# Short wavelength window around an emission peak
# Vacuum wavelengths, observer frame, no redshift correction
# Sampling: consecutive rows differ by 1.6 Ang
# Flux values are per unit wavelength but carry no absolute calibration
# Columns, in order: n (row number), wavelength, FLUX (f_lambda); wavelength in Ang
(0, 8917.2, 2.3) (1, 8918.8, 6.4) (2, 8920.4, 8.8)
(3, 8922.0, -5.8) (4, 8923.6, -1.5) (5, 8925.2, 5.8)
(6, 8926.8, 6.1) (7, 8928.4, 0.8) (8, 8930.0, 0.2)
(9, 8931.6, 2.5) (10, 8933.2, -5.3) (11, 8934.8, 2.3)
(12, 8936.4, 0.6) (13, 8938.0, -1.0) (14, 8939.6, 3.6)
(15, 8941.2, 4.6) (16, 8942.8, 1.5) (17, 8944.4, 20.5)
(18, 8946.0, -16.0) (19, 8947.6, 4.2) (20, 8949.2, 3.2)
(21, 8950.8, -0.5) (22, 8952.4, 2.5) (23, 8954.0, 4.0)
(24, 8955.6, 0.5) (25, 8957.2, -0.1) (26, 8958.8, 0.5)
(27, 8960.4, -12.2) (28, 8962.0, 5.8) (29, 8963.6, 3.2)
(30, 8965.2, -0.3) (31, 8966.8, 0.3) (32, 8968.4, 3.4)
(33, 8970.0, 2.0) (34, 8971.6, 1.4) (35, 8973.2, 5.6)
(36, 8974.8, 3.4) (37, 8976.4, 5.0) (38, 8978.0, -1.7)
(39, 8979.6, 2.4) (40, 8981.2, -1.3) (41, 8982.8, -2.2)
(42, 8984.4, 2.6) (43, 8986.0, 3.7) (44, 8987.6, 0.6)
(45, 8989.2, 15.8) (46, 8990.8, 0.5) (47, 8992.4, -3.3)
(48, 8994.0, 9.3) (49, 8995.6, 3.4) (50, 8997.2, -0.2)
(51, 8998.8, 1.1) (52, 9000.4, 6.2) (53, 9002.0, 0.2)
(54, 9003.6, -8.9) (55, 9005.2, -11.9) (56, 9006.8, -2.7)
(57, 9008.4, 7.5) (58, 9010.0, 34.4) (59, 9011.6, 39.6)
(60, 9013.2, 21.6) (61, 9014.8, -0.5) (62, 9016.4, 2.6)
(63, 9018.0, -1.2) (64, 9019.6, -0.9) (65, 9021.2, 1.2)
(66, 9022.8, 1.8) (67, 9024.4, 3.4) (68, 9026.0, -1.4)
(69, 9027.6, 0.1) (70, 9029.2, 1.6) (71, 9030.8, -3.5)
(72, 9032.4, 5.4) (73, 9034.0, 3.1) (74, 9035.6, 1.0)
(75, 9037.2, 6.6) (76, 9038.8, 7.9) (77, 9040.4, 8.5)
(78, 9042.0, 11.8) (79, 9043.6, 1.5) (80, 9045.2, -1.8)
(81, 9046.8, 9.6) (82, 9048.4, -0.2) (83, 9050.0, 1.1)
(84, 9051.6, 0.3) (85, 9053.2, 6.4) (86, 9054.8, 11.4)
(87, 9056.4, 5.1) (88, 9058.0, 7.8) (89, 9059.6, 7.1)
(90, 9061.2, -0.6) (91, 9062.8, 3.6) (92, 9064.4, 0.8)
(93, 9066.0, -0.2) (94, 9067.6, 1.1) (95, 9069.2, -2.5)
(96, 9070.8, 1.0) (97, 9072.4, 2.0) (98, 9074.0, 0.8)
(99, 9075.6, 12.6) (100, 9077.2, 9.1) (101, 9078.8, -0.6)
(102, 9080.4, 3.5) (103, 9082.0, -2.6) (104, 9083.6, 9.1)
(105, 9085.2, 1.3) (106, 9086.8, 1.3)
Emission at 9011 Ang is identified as H-beta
